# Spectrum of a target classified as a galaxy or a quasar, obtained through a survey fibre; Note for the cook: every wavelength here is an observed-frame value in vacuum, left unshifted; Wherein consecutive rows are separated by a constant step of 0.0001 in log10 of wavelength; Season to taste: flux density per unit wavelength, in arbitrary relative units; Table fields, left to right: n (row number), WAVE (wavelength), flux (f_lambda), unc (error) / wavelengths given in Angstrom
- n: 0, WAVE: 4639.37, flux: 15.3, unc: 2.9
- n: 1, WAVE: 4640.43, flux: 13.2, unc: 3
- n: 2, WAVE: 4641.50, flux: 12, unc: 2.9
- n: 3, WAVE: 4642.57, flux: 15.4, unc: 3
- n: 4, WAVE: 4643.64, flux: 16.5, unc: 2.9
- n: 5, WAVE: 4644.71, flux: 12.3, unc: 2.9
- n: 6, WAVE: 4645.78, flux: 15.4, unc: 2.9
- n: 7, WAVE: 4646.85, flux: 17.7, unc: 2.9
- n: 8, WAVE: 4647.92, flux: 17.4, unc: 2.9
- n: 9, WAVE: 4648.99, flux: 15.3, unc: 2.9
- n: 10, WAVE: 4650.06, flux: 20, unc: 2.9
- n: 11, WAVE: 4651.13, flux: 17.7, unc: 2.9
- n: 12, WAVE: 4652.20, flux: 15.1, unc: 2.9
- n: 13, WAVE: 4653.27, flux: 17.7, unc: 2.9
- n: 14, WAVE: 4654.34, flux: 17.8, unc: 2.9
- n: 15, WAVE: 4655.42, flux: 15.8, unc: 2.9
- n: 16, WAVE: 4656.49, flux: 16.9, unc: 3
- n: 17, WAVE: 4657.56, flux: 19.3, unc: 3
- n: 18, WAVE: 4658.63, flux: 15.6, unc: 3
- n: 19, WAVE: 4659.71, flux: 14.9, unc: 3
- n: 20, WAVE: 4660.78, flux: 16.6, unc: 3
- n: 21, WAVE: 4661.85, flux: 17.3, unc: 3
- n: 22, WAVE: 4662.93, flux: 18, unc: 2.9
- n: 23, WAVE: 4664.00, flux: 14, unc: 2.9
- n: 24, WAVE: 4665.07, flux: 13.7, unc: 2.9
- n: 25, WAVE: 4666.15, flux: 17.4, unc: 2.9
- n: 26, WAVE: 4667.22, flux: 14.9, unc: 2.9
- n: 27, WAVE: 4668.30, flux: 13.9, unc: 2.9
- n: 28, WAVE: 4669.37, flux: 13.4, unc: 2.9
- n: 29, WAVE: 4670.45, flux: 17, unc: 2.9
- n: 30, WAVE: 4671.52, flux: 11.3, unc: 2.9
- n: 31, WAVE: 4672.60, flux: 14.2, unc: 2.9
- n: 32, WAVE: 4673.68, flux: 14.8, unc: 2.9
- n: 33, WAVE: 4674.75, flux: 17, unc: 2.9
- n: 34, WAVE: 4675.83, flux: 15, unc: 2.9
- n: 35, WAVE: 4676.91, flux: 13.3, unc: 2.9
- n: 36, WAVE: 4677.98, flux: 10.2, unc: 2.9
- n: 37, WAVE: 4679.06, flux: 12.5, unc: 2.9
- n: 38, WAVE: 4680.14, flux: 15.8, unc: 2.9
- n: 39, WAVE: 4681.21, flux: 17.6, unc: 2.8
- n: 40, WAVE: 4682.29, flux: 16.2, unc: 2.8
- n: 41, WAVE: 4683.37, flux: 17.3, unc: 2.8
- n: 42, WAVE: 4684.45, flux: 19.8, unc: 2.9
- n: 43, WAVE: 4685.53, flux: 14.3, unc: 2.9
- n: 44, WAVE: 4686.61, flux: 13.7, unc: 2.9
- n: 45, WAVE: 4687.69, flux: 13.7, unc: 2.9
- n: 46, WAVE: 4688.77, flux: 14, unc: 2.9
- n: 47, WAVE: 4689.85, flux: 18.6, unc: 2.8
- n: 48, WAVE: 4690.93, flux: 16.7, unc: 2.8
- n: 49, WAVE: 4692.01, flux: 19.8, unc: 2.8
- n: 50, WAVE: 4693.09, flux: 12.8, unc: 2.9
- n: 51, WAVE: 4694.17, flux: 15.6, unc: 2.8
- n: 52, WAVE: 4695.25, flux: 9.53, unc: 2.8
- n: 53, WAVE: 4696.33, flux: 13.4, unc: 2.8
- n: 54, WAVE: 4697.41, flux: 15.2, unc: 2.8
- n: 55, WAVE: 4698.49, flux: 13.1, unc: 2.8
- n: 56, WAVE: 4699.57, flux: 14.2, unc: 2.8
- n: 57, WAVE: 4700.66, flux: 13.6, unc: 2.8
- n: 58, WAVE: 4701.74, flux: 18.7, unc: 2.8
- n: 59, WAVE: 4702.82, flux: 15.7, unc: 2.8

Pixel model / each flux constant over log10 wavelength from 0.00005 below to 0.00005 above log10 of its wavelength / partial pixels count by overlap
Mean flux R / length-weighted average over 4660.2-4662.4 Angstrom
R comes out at 16.9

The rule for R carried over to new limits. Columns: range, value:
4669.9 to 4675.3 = 14.8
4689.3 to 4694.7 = 16.7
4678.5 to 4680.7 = 14.2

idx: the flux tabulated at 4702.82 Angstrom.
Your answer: 15.7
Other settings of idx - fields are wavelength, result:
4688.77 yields 14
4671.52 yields 11.3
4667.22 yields 14.9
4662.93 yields 18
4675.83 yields 15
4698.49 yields 13.1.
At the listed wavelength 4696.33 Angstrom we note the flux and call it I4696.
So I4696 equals 13.4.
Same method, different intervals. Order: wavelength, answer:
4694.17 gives 15.6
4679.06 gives 12.5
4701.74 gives 18.7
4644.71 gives 12.3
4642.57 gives 15.4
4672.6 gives 14.2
